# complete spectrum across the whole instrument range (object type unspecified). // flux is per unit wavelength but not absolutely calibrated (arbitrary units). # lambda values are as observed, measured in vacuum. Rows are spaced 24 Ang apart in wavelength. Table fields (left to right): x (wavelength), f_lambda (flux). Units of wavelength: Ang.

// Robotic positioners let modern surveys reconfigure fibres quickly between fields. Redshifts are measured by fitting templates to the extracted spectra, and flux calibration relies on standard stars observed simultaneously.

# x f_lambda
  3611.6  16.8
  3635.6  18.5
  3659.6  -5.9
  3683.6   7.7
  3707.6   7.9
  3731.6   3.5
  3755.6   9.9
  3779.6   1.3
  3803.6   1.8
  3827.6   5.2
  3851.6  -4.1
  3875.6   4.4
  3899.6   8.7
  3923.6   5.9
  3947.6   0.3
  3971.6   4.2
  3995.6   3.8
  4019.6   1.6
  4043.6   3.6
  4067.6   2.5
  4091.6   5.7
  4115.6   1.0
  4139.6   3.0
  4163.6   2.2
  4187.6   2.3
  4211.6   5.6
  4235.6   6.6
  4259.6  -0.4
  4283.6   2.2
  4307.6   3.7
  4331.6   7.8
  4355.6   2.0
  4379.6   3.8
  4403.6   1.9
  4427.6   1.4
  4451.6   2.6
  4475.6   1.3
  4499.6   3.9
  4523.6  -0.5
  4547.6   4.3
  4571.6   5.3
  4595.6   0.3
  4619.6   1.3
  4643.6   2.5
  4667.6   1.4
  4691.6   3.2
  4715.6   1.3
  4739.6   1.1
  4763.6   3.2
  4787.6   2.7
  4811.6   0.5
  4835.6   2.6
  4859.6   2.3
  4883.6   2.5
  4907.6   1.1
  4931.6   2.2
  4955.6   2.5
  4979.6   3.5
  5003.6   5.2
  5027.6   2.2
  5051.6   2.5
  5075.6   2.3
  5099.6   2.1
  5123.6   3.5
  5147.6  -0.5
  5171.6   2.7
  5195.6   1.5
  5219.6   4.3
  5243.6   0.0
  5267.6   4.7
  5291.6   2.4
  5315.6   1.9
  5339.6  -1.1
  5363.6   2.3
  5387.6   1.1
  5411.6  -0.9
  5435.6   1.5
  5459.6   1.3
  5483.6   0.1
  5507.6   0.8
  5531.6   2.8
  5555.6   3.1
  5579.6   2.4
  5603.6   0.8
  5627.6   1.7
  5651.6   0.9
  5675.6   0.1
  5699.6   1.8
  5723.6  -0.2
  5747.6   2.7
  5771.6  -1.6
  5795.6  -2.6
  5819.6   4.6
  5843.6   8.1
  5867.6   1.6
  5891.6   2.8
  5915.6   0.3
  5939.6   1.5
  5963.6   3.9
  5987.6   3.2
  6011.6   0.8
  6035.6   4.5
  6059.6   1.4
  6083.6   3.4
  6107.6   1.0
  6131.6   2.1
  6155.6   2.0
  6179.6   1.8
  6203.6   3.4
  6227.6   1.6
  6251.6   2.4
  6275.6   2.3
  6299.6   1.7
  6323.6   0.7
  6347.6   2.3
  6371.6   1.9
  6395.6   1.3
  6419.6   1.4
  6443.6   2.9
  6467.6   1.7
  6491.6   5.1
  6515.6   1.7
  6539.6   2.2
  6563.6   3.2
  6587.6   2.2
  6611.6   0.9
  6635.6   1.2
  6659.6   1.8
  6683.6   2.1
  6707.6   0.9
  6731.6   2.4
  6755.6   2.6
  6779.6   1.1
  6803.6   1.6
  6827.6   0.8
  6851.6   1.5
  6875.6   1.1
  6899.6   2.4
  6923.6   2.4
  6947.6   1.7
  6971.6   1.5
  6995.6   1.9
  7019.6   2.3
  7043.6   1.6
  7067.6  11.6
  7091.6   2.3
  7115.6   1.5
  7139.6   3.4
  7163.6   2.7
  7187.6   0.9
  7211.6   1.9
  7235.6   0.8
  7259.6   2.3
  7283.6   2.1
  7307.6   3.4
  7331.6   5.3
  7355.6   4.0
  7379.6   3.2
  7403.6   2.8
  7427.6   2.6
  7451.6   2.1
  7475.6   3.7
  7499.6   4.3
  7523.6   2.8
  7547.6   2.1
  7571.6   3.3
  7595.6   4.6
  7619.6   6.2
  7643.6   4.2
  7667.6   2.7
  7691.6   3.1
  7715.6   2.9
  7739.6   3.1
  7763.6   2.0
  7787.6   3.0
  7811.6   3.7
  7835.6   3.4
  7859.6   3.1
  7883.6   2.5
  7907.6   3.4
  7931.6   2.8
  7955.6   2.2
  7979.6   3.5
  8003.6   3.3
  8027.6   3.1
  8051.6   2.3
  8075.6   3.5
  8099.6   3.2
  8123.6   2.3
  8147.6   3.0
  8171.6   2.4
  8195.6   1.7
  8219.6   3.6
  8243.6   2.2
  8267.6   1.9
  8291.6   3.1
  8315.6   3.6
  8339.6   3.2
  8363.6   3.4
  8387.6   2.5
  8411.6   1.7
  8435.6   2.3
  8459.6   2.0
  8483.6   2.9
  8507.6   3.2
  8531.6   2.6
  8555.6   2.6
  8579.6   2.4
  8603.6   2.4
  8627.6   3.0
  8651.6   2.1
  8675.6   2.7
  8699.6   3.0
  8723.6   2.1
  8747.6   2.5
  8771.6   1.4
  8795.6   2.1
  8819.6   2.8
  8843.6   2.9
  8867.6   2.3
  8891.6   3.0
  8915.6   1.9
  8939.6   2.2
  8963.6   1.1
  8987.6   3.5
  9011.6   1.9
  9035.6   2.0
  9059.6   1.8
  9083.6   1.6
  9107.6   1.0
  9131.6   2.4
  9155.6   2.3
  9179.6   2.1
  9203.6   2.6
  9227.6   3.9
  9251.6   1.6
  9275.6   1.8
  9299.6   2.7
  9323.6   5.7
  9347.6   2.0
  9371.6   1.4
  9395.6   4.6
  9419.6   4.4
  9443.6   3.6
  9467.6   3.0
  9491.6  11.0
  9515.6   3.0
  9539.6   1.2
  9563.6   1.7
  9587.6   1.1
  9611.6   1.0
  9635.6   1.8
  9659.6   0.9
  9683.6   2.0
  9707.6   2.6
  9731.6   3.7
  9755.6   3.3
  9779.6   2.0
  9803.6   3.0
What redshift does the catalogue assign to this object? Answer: 0.895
